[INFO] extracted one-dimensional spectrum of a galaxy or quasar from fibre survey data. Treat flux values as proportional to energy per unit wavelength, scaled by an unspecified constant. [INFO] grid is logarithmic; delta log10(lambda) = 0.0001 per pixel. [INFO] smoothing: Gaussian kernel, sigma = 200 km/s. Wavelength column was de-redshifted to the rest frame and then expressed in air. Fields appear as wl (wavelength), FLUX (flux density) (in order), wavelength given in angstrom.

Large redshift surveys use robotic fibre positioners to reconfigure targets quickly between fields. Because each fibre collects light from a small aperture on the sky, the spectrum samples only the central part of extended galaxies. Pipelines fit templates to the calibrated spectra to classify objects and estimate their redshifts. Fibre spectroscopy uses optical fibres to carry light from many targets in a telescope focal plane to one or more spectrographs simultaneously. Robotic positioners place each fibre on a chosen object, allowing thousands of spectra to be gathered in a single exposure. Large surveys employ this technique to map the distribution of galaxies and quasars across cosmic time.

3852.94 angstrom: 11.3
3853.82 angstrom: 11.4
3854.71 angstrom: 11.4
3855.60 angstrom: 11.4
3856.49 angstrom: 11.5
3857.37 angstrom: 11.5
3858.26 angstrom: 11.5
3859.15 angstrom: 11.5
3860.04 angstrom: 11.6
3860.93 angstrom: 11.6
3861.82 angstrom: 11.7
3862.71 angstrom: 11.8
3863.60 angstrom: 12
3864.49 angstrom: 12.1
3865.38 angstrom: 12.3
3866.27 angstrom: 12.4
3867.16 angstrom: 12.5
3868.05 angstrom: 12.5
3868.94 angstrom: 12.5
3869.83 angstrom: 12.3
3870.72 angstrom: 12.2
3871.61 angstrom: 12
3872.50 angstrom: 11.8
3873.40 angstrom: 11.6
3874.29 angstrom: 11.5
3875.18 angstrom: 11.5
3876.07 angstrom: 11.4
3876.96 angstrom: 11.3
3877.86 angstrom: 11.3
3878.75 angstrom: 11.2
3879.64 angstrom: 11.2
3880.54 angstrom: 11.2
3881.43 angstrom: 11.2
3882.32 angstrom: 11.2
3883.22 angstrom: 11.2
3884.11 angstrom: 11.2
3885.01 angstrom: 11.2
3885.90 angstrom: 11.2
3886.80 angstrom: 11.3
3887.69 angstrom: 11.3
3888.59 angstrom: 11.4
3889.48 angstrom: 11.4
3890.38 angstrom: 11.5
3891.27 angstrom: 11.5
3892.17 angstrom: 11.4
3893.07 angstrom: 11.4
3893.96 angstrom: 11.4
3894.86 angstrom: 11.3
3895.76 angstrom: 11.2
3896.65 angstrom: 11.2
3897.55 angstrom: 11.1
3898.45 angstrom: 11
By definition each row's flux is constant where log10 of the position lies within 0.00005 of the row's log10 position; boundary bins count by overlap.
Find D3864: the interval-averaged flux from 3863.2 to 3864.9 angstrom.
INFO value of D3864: 12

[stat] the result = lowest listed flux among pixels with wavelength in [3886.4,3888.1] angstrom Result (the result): 11.3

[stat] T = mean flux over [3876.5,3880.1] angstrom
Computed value 11.2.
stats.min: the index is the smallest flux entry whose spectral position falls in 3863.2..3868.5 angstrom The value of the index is 12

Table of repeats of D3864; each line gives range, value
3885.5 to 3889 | 11.3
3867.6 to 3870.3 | 12.4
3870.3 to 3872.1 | 12.1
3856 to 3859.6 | 11.5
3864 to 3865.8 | 12.2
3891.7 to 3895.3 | 11.4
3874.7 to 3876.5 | 11.5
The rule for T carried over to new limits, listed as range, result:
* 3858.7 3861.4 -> 11.5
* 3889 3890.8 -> 11.5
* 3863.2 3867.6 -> 12.3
